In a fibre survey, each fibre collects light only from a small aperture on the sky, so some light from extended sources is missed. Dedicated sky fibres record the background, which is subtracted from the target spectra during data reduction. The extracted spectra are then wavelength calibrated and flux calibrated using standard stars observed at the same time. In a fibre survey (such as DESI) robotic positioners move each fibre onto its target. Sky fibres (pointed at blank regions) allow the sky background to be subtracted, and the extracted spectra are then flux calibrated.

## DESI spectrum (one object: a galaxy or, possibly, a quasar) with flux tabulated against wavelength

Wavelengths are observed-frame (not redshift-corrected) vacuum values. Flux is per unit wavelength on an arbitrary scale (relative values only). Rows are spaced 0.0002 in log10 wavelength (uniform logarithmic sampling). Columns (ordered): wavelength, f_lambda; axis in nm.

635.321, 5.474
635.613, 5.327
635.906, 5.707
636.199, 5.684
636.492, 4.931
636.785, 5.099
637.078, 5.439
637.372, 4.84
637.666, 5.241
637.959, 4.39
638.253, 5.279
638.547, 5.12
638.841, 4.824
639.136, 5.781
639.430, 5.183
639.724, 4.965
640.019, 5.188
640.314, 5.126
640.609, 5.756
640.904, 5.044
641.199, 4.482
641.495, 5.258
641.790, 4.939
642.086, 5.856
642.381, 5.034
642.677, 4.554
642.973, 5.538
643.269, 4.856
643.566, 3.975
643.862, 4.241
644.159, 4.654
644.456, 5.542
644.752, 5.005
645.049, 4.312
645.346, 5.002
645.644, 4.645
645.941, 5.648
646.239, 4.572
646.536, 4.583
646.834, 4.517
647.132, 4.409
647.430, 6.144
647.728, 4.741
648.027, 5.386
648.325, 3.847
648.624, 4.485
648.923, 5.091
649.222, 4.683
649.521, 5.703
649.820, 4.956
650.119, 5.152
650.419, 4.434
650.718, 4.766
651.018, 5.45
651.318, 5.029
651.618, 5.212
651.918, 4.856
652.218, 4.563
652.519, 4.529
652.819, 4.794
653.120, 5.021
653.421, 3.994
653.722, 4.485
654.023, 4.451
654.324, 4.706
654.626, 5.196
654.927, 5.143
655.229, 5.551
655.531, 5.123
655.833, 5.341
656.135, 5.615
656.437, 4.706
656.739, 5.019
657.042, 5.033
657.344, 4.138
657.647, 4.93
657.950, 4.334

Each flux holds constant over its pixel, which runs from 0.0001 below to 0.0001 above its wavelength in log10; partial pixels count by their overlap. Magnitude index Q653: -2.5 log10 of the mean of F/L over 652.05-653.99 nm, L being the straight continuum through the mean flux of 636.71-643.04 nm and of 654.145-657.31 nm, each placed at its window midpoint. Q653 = 0.12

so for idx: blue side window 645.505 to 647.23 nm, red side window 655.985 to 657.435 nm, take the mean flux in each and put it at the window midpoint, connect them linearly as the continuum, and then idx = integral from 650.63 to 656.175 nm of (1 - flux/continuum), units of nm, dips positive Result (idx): -0.06 nm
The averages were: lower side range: 4.74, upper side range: 4.94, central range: 4.93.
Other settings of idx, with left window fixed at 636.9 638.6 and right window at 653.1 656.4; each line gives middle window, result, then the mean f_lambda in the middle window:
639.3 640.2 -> -0.01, 5.11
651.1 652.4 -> 0.01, 4.93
